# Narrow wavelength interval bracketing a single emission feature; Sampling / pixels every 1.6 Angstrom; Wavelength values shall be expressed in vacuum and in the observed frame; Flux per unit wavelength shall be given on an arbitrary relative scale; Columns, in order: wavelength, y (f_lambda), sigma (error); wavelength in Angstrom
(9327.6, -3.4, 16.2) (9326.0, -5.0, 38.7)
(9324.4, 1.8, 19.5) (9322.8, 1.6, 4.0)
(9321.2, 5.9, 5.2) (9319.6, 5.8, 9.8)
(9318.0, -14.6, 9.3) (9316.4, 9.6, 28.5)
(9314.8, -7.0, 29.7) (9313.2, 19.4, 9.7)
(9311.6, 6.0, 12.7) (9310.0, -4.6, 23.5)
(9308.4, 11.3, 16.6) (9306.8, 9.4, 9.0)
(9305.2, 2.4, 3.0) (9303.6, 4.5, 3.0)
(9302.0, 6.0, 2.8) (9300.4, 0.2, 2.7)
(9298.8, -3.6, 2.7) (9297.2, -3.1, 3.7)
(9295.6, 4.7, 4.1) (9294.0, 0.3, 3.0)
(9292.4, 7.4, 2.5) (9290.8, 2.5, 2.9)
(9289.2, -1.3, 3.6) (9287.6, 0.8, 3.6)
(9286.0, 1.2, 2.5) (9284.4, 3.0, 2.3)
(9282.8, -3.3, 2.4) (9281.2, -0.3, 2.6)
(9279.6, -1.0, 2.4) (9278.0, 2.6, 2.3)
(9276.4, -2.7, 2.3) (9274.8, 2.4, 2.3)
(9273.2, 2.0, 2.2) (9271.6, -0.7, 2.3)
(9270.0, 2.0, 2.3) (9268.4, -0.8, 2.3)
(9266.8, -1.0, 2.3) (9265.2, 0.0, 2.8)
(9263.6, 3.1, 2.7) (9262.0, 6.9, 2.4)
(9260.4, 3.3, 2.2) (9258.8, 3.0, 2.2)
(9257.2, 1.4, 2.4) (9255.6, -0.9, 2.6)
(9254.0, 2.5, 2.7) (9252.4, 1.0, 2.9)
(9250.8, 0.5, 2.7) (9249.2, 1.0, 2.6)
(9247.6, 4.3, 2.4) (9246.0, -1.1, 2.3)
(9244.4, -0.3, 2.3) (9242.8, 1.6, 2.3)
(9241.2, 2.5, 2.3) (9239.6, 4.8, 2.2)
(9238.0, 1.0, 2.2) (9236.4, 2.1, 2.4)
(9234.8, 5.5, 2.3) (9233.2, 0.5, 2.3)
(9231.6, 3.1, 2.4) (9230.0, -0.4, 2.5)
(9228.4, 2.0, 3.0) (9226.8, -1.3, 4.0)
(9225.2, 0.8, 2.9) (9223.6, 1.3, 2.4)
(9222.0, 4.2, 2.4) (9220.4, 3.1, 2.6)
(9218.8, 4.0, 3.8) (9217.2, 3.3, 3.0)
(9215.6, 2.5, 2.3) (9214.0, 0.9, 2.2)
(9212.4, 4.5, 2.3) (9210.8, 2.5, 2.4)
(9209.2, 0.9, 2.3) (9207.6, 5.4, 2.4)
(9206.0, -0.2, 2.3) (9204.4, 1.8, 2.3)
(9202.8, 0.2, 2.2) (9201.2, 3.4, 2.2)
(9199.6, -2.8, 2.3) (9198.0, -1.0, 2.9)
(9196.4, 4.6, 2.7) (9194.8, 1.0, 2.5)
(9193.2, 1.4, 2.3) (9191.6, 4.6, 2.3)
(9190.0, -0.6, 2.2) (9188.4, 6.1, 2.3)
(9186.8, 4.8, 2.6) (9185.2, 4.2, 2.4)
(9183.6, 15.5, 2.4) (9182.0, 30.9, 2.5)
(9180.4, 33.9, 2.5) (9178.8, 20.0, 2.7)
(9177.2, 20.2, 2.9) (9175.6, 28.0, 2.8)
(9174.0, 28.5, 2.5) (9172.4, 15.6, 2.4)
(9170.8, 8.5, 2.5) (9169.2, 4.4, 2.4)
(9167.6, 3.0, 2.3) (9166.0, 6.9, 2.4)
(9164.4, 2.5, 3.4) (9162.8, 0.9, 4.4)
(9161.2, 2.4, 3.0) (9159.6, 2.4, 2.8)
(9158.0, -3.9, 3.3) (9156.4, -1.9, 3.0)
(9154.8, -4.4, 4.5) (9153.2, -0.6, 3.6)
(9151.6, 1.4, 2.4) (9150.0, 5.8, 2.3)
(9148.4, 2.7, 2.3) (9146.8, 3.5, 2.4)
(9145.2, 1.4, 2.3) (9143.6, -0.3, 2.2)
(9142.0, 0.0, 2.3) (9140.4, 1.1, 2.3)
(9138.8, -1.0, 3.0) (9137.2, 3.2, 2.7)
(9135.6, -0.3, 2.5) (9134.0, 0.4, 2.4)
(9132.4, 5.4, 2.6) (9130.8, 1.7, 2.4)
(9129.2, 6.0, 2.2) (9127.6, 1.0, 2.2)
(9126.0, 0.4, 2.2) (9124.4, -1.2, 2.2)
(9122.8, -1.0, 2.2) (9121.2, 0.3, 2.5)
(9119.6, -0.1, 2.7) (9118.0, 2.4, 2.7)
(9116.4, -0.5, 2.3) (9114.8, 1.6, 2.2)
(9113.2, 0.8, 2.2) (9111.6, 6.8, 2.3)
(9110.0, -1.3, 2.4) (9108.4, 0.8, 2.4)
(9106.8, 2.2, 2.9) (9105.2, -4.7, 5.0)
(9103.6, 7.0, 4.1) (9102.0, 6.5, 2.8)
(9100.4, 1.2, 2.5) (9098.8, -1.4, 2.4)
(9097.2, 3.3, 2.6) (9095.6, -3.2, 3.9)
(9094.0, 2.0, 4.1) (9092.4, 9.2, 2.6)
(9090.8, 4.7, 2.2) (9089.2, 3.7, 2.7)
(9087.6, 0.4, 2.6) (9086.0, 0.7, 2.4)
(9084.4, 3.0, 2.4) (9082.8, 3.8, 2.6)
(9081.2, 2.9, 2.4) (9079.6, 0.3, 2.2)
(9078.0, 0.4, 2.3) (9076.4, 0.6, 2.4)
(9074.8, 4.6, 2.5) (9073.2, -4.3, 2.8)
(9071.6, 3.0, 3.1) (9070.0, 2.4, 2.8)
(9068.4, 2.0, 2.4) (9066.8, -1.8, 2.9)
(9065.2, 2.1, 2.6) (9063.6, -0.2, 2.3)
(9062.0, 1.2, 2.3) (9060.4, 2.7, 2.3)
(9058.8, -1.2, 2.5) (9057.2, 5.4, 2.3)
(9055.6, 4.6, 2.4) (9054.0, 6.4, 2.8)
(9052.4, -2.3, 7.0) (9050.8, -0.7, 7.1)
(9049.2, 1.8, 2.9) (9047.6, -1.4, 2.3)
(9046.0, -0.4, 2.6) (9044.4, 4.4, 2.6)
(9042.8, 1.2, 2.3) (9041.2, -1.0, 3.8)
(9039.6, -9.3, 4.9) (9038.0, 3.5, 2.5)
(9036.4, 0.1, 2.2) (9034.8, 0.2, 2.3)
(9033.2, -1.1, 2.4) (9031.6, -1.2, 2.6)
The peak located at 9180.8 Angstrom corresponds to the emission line [O II]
